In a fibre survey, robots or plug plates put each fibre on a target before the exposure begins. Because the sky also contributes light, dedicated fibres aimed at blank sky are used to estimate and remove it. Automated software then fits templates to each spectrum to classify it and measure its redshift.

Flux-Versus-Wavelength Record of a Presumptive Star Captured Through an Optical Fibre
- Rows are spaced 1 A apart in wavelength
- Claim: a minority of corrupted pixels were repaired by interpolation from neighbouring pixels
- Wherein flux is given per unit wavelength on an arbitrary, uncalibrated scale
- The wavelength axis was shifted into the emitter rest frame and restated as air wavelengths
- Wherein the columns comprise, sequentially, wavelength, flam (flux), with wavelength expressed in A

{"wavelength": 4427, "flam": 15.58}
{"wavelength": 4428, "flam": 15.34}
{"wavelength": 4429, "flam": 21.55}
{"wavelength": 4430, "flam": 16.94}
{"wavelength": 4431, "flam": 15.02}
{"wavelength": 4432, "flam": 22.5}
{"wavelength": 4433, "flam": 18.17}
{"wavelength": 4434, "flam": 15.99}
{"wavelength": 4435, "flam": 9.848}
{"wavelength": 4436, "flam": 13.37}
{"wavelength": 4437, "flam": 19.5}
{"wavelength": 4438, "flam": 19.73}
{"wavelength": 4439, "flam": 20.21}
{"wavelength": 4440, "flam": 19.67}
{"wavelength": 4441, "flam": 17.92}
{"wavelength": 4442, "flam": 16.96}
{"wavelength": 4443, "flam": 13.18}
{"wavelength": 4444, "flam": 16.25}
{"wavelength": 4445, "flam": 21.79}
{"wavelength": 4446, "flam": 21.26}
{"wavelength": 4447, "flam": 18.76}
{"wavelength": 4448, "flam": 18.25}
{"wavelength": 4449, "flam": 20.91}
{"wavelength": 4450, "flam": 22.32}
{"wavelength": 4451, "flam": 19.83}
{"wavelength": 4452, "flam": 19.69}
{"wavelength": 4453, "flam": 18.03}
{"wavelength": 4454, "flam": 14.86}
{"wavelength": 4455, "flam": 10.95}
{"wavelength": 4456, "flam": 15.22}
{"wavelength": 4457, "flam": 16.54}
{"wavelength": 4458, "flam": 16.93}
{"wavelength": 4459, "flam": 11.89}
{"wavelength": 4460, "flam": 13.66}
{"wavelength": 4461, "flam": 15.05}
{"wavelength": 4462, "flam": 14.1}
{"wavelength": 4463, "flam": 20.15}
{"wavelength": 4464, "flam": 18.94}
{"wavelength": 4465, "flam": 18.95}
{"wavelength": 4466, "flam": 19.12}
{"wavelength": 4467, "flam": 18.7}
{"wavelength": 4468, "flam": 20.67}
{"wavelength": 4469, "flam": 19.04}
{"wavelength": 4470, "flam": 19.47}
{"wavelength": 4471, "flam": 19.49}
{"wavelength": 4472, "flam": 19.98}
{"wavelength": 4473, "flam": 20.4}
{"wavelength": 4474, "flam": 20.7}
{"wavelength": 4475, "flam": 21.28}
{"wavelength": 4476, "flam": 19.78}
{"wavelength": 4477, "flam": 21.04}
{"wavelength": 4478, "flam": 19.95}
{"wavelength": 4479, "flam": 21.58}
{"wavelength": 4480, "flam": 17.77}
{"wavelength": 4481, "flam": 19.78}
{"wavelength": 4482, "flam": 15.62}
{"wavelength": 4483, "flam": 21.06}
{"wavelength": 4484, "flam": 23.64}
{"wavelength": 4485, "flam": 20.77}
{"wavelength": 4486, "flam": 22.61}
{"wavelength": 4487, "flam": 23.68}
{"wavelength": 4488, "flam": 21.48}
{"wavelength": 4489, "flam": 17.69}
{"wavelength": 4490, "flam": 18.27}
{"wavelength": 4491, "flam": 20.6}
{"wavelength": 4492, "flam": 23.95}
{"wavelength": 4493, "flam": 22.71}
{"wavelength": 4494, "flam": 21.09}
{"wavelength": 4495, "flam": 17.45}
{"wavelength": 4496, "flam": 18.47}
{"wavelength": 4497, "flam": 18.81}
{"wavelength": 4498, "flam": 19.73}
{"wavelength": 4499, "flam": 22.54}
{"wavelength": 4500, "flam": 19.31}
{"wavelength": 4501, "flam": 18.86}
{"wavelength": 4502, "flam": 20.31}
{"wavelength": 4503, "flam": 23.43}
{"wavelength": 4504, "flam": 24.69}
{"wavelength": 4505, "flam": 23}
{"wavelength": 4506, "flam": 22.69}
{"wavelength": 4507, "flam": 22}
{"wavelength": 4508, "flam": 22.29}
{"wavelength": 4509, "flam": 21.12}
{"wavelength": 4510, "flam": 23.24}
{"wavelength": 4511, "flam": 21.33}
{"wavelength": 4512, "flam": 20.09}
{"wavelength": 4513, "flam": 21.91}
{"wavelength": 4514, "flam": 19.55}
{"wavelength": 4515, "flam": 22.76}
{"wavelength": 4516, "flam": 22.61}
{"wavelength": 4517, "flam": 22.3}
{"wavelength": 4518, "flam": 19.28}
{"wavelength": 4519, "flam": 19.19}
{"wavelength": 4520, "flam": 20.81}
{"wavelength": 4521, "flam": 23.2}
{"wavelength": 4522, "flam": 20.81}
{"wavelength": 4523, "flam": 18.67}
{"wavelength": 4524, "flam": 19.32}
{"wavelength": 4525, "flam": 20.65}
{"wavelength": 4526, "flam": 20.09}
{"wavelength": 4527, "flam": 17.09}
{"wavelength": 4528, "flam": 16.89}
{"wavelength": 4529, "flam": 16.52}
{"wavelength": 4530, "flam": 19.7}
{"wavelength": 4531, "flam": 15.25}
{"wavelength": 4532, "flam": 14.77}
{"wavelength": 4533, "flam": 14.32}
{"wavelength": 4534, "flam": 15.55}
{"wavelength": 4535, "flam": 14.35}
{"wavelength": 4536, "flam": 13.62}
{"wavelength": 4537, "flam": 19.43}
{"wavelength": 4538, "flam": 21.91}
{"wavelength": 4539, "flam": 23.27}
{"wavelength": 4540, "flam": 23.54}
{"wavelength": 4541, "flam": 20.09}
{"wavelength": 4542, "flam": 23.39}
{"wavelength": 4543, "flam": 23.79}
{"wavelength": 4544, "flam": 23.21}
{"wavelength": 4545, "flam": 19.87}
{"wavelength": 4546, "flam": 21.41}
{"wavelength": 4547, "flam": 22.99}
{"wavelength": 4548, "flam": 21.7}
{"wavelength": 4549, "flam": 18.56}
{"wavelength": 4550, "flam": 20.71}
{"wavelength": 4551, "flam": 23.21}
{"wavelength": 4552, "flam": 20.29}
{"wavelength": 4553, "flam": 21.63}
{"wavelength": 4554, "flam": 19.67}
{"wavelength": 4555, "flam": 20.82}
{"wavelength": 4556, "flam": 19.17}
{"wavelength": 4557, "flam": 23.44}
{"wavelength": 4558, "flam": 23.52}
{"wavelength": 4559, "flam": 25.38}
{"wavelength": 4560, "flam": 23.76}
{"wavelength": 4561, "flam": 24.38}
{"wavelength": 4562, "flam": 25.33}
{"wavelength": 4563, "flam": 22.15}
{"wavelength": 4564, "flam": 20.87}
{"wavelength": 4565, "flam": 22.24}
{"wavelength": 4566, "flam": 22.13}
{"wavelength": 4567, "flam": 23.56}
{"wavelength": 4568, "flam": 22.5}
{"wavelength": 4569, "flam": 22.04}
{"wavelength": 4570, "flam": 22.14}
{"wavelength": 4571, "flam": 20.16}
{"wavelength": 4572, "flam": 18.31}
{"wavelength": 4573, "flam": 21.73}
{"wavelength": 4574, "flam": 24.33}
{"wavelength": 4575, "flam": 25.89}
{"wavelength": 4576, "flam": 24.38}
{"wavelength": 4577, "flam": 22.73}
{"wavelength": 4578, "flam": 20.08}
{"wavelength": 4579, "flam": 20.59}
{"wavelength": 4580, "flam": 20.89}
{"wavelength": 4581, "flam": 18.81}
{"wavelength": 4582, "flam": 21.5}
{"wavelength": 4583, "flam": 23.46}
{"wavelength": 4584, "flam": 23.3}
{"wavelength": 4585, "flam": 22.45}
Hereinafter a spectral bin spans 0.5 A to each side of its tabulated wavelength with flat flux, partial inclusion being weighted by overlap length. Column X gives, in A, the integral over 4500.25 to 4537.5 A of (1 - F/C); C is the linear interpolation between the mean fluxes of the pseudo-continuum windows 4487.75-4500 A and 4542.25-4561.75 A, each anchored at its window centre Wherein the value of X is 2.1 A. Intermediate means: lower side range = 20.2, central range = 19.8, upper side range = 22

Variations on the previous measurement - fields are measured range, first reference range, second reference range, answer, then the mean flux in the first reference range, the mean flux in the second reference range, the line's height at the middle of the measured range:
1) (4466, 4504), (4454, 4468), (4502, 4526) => -3.6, 16.3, 21.5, 18.6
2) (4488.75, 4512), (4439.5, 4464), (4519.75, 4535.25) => -4.3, 17.3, 18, 17.8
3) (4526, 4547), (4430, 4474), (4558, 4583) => 2.0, 17.8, 22.4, 21.1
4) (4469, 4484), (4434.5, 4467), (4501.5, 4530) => -1.0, 17.3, 20.9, 18.7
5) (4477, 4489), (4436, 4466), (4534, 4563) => -1.1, 17.6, 21.4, 18.8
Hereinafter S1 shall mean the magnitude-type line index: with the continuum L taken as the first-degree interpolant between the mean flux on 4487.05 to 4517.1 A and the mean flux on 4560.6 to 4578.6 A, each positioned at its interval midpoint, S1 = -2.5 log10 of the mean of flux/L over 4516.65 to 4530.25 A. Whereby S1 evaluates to 0.11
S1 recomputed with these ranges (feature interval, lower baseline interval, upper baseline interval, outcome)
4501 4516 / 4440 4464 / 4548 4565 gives -0.11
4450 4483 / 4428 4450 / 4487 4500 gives 0.06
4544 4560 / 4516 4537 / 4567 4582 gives -0.08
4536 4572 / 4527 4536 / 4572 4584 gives -0.17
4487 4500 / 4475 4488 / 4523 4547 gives 0.00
